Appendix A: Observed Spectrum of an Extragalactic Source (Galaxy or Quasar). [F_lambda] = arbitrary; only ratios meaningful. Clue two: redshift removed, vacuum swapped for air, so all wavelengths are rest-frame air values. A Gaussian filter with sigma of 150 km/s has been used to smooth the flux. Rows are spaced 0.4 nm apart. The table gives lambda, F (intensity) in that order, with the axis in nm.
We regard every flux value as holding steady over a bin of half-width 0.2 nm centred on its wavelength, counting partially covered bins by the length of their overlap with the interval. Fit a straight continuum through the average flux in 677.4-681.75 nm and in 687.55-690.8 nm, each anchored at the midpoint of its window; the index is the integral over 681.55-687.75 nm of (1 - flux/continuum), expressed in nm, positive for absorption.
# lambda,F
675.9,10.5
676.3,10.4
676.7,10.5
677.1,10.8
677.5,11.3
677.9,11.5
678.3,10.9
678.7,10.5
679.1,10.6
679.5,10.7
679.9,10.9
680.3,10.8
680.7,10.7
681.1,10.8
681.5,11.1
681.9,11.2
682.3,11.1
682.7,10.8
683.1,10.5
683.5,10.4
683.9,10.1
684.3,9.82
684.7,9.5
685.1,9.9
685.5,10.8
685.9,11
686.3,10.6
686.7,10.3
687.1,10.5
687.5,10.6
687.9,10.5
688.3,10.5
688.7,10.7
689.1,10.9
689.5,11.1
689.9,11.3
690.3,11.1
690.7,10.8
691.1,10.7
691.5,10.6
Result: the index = 0.216 nm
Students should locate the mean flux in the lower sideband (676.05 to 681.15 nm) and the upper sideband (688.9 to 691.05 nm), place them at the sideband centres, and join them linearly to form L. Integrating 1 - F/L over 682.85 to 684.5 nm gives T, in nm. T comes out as 0.102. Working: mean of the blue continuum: 10.8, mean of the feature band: 10.2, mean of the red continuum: 11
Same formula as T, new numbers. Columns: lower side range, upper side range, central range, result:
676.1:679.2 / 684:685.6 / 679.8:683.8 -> -0.19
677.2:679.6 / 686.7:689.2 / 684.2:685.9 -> 0.09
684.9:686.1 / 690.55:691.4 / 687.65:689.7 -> -0.01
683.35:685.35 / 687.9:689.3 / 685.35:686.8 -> -0.06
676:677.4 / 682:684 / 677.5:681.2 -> -0.08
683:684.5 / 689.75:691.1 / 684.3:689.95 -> 0.03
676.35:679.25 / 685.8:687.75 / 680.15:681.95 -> -0.02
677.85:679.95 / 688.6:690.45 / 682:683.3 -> 0.01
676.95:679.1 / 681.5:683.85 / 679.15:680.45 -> 0.01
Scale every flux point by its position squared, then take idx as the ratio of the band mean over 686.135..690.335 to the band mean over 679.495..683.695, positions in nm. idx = 1.01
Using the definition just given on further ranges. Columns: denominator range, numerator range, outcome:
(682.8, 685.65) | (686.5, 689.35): 1.05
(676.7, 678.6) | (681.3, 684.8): 0.97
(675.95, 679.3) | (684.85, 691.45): 1.02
